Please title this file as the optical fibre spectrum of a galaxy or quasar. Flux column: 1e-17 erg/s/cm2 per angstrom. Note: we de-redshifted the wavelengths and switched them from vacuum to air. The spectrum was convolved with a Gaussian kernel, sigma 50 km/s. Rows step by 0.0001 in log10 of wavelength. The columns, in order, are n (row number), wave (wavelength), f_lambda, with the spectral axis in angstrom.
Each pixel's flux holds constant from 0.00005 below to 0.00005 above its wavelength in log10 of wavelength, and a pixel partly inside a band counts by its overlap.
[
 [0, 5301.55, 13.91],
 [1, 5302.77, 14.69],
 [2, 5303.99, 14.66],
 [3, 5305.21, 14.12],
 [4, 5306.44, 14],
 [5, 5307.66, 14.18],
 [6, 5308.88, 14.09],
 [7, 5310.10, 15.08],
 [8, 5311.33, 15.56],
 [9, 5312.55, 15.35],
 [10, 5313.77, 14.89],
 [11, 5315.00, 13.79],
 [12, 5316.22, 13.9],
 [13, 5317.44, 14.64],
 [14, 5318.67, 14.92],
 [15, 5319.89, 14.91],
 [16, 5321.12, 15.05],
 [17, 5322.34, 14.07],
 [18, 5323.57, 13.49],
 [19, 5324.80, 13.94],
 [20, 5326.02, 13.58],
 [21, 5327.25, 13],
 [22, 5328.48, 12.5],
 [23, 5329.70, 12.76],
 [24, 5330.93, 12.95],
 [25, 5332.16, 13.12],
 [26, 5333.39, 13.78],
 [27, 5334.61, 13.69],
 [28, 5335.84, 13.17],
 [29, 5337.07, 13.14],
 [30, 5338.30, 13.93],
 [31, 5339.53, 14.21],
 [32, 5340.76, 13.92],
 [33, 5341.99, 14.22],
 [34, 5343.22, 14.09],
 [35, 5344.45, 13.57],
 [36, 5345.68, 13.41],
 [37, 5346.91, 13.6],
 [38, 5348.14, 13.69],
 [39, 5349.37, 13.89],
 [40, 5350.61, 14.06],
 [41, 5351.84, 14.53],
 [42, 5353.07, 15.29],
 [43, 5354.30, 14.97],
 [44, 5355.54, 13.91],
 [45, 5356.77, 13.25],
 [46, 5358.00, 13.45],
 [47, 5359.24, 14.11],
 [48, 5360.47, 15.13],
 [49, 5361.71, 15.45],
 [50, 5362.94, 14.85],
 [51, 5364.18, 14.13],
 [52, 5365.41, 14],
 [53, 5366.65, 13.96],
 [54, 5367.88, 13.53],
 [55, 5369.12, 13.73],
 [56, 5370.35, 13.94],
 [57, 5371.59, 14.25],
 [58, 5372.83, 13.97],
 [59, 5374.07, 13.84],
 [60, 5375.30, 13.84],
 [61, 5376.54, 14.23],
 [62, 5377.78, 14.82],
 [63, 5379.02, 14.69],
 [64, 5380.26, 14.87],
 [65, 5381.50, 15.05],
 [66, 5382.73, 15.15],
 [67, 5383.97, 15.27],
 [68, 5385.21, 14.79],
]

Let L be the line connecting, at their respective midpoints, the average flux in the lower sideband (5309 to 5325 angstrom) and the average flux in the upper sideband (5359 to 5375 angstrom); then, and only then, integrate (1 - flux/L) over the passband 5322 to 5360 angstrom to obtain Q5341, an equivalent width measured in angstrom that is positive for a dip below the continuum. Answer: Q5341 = 1.8 angstrom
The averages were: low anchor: 14.6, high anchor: 14.2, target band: 13.7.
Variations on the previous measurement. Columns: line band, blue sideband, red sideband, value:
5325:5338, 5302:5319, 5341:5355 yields 1.0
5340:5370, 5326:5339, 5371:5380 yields -0.8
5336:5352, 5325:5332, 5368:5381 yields -0.5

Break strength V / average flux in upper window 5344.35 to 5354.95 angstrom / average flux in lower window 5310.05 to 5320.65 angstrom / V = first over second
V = 0.96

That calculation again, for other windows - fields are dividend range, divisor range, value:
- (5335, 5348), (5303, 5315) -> 0.94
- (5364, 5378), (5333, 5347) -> 1.02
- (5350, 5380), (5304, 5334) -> 1.01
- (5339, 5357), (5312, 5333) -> 1.01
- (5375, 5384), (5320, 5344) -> 1.08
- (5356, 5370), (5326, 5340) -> 1.06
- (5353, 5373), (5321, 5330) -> 1.05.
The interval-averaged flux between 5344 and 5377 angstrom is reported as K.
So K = 14.1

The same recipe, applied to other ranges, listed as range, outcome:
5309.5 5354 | 14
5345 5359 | 14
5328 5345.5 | 13.5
